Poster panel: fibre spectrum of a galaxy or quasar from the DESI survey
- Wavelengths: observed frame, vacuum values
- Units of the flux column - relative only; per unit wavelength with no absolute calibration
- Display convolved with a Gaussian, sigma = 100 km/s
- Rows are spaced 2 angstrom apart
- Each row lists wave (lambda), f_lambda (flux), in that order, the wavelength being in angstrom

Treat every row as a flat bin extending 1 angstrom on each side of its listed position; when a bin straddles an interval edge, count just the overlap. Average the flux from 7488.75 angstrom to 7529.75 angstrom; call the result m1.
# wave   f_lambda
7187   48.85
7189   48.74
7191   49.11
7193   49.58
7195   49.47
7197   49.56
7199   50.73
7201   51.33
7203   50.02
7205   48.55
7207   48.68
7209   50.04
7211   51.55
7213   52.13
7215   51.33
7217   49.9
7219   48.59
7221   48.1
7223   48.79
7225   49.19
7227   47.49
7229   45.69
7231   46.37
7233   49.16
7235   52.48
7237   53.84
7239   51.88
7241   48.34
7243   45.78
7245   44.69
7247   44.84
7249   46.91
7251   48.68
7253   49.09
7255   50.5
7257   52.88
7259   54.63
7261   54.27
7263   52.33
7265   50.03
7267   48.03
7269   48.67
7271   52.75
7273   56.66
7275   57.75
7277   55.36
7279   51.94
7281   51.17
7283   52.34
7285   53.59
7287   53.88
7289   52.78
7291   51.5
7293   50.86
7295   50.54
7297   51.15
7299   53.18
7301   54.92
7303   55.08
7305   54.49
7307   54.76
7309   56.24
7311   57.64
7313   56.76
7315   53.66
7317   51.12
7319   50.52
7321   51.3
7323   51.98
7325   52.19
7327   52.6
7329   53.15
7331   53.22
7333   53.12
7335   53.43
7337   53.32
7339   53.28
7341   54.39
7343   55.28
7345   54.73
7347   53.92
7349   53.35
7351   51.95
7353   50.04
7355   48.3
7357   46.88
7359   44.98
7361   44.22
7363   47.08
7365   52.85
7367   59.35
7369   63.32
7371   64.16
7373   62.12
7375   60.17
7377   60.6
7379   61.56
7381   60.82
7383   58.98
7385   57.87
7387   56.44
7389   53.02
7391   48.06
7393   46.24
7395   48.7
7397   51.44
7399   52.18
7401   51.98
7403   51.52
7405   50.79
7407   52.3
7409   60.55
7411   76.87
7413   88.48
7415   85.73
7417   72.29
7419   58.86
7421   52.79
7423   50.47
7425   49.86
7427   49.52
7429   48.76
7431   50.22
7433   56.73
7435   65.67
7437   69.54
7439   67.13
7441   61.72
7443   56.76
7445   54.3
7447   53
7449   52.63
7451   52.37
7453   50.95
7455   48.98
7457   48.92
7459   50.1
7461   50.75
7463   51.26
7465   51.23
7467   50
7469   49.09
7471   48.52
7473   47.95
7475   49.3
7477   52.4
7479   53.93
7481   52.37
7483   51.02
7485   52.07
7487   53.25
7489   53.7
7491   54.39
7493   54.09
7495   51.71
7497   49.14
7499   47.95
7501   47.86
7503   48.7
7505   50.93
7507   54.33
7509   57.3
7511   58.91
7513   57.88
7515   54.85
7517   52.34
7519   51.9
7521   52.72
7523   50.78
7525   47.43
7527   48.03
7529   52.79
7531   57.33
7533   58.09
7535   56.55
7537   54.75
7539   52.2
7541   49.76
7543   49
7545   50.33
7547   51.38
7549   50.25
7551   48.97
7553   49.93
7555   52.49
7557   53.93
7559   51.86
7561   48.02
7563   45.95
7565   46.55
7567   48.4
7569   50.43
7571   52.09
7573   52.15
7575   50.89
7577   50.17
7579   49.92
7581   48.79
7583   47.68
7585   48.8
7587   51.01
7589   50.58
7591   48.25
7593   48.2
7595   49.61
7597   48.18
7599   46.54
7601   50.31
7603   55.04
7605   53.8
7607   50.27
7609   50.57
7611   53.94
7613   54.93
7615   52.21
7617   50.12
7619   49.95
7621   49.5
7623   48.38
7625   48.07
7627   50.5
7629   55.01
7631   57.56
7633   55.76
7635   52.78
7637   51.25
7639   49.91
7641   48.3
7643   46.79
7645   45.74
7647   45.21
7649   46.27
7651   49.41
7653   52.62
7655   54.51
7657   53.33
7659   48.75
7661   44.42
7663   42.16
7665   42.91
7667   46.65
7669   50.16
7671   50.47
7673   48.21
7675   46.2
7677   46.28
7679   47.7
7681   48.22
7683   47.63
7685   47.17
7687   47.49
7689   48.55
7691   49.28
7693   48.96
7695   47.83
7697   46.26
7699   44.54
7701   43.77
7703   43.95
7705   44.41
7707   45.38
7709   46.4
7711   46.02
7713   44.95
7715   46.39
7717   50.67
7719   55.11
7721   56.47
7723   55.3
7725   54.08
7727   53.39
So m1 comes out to 52.2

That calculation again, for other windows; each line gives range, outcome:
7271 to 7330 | 53.4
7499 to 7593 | 51.3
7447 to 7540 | 52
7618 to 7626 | 49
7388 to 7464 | 56.4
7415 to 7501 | 53.8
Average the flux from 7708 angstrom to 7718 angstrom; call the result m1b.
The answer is 46.9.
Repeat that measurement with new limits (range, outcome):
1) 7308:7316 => 56.1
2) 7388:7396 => 49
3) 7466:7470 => 49.5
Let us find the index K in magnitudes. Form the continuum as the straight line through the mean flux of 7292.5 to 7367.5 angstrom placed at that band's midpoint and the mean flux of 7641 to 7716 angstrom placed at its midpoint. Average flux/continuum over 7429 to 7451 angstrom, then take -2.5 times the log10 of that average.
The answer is -0.14 mag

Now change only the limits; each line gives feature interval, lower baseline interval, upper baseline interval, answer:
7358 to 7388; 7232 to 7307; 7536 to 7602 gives -0.120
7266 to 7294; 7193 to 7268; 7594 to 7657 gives -0.061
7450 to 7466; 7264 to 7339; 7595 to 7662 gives 0.027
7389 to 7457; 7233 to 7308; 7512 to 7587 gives -0.112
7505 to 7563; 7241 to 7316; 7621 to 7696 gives -0.053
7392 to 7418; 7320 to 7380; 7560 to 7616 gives -0.147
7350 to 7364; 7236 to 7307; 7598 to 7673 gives 0.080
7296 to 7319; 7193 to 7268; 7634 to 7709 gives -0.105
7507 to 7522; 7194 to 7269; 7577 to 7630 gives -0.101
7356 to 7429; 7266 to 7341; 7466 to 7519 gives -0.085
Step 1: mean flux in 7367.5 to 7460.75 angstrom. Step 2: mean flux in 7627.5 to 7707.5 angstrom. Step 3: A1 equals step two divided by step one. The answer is 0.8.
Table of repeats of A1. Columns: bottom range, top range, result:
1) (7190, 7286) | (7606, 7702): 0.98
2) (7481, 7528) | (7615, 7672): 0.95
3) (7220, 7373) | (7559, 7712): 0.94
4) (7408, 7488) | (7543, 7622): 0.90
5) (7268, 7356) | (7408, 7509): 1.04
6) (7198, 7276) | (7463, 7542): 1.04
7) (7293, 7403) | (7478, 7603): 0.96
